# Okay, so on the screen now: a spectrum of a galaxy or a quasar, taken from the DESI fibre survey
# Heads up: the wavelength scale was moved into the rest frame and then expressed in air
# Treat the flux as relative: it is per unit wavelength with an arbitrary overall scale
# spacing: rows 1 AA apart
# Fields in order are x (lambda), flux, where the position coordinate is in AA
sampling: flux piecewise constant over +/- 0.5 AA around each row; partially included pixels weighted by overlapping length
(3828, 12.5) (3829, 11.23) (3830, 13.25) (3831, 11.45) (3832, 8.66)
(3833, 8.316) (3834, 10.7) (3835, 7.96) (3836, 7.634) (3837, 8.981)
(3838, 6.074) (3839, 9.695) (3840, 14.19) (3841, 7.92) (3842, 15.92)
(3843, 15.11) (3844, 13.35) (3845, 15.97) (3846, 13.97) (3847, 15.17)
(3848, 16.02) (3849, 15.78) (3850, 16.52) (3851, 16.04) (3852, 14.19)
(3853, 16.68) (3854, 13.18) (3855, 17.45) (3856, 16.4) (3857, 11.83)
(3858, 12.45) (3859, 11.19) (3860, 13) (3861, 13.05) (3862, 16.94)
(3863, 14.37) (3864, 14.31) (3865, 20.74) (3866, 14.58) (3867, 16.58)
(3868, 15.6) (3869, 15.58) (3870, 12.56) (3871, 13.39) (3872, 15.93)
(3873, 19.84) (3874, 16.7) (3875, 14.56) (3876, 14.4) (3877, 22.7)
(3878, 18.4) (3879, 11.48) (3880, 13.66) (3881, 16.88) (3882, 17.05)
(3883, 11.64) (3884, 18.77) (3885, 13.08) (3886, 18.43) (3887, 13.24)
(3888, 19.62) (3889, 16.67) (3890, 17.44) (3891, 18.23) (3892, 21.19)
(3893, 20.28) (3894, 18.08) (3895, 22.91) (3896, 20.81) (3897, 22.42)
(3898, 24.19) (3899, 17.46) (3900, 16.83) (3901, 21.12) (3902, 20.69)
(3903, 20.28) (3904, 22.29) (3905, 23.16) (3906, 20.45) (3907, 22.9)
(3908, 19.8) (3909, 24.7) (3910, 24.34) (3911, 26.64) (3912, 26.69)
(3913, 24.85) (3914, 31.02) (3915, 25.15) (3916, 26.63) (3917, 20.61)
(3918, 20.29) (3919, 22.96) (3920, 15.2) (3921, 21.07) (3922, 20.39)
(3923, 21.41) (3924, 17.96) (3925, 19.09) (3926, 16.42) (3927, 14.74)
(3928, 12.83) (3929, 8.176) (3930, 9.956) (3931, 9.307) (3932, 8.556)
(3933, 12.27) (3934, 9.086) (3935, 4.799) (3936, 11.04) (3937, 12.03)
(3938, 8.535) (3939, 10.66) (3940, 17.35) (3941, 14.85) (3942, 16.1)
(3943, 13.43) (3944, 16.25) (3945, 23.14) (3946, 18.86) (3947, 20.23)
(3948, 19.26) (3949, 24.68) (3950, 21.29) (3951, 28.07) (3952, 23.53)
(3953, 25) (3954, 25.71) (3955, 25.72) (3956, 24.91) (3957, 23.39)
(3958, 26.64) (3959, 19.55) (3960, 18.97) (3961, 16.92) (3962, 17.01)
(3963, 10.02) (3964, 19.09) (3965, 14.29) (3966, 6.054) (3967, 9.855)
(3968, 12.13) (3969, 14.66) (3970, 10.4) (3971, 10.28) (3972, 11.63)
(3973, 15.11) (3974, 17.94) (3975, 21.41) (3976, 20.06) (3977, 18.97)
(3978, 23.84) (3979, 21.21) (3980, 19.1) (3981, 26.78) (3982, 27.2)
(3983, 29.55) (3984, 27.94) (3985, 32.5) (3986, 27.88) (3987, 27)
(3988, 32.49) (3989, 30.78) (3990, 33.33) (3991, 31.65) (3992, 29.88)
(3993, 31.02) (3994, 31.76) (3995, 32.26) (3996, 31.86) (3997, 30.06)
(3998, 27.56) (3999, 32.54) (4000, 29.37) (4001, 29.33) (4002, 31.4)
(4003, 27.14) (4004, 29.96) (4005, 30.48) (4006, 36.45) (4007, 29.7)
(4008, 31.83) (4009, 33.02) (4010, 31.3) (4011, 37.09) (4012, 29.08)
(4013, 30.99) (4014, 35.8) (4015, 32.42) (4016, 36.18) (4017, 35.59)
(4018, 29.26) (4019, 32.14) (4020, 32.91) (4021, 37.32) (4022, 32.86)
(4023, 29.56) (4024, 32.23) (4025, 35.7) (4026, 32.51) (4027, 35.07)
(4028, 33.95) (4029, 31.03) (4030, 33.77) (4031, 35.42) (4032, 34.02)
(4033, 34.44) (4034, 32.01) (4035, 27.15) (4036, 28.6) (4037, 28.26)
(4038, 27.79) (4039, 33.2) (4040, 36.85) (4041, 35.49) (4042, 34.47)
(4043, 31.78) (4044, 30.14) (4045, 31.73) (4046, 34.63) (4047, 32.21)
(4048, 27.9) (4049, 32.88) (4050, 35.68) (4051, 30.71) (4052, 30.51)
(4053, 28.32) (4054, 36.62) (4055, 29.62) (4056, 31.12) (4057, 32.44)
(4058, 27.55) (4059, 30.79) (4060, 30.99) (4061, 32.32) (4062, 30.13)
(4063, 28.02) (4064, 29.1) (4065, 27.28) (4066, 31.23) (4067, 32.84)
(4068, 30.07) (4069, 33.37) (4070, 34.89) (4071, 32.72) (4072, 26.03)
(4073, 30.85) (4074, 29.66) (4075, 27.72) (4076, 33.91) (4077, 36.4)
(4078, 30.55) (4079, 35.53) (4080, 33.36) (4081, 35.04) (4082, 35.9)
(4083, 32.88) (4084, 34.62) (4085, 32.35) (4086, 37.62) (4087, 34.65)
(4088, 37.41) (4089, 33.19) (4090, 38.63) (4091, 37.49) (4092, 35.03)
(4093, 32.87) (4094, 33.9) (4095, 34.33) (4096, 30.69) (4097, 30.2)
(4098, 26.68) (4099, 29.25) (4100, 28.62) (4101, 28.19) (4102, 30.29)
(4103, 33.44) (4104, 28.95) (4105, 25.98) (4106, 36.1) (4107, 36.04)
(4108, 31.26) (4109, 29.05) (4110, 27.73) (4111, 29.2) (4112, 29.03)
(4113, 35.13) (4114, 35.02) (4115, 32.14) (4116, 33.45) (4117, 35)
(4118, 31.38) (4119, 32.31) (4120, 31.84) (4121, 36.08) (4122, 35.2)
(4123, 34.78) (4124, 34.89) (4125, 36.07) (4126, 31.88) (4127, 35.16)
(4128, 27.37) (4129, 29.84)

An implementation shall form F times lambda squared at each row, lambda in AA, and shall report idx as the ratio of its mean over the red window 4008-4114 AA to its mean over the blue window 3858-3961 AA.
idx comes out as 1.91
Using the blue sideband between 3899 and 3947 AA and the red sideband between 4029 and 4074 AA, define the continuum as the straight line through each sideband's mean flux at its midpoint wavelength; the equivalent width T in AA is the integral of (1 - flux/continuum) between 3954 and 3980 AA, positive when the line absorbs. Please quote 5.90 AA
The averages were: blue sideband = 18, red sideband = 31.5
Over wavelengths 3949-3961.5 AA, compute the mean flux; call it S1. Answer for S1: 23.4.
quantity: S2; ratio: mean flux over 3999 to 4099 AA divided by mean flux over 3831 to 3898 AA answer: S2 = 2.14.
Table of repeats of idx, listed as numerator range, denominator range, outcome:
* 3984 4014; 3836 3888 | 2.26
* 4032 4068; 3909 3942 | 1.95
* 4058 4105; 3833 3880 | 2.53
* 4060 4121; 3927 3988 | 1.91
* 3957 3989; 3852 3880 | 1.37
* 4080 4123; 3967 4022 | 1.25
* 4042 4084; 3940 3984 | 1.73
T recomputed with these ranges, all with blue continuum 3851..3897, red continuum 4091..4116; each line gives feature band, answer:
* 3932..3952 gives 4.7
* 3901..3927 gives -4.5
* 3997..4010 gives -3.1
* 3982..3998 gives -4.4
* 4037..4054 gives -2.9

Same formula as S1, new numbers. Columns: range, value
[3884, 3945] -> 18.2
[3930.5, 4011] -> 22.1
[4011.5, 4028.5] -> 33.2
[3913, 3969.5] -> 17.5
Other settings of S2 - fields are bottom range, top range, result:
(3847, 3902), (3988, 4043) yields 1.94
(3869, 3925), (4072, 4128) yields 1.67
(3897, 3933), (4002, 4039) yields 1.63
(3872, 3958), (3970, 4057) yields 1.61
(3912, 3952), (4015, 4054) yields 1.88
